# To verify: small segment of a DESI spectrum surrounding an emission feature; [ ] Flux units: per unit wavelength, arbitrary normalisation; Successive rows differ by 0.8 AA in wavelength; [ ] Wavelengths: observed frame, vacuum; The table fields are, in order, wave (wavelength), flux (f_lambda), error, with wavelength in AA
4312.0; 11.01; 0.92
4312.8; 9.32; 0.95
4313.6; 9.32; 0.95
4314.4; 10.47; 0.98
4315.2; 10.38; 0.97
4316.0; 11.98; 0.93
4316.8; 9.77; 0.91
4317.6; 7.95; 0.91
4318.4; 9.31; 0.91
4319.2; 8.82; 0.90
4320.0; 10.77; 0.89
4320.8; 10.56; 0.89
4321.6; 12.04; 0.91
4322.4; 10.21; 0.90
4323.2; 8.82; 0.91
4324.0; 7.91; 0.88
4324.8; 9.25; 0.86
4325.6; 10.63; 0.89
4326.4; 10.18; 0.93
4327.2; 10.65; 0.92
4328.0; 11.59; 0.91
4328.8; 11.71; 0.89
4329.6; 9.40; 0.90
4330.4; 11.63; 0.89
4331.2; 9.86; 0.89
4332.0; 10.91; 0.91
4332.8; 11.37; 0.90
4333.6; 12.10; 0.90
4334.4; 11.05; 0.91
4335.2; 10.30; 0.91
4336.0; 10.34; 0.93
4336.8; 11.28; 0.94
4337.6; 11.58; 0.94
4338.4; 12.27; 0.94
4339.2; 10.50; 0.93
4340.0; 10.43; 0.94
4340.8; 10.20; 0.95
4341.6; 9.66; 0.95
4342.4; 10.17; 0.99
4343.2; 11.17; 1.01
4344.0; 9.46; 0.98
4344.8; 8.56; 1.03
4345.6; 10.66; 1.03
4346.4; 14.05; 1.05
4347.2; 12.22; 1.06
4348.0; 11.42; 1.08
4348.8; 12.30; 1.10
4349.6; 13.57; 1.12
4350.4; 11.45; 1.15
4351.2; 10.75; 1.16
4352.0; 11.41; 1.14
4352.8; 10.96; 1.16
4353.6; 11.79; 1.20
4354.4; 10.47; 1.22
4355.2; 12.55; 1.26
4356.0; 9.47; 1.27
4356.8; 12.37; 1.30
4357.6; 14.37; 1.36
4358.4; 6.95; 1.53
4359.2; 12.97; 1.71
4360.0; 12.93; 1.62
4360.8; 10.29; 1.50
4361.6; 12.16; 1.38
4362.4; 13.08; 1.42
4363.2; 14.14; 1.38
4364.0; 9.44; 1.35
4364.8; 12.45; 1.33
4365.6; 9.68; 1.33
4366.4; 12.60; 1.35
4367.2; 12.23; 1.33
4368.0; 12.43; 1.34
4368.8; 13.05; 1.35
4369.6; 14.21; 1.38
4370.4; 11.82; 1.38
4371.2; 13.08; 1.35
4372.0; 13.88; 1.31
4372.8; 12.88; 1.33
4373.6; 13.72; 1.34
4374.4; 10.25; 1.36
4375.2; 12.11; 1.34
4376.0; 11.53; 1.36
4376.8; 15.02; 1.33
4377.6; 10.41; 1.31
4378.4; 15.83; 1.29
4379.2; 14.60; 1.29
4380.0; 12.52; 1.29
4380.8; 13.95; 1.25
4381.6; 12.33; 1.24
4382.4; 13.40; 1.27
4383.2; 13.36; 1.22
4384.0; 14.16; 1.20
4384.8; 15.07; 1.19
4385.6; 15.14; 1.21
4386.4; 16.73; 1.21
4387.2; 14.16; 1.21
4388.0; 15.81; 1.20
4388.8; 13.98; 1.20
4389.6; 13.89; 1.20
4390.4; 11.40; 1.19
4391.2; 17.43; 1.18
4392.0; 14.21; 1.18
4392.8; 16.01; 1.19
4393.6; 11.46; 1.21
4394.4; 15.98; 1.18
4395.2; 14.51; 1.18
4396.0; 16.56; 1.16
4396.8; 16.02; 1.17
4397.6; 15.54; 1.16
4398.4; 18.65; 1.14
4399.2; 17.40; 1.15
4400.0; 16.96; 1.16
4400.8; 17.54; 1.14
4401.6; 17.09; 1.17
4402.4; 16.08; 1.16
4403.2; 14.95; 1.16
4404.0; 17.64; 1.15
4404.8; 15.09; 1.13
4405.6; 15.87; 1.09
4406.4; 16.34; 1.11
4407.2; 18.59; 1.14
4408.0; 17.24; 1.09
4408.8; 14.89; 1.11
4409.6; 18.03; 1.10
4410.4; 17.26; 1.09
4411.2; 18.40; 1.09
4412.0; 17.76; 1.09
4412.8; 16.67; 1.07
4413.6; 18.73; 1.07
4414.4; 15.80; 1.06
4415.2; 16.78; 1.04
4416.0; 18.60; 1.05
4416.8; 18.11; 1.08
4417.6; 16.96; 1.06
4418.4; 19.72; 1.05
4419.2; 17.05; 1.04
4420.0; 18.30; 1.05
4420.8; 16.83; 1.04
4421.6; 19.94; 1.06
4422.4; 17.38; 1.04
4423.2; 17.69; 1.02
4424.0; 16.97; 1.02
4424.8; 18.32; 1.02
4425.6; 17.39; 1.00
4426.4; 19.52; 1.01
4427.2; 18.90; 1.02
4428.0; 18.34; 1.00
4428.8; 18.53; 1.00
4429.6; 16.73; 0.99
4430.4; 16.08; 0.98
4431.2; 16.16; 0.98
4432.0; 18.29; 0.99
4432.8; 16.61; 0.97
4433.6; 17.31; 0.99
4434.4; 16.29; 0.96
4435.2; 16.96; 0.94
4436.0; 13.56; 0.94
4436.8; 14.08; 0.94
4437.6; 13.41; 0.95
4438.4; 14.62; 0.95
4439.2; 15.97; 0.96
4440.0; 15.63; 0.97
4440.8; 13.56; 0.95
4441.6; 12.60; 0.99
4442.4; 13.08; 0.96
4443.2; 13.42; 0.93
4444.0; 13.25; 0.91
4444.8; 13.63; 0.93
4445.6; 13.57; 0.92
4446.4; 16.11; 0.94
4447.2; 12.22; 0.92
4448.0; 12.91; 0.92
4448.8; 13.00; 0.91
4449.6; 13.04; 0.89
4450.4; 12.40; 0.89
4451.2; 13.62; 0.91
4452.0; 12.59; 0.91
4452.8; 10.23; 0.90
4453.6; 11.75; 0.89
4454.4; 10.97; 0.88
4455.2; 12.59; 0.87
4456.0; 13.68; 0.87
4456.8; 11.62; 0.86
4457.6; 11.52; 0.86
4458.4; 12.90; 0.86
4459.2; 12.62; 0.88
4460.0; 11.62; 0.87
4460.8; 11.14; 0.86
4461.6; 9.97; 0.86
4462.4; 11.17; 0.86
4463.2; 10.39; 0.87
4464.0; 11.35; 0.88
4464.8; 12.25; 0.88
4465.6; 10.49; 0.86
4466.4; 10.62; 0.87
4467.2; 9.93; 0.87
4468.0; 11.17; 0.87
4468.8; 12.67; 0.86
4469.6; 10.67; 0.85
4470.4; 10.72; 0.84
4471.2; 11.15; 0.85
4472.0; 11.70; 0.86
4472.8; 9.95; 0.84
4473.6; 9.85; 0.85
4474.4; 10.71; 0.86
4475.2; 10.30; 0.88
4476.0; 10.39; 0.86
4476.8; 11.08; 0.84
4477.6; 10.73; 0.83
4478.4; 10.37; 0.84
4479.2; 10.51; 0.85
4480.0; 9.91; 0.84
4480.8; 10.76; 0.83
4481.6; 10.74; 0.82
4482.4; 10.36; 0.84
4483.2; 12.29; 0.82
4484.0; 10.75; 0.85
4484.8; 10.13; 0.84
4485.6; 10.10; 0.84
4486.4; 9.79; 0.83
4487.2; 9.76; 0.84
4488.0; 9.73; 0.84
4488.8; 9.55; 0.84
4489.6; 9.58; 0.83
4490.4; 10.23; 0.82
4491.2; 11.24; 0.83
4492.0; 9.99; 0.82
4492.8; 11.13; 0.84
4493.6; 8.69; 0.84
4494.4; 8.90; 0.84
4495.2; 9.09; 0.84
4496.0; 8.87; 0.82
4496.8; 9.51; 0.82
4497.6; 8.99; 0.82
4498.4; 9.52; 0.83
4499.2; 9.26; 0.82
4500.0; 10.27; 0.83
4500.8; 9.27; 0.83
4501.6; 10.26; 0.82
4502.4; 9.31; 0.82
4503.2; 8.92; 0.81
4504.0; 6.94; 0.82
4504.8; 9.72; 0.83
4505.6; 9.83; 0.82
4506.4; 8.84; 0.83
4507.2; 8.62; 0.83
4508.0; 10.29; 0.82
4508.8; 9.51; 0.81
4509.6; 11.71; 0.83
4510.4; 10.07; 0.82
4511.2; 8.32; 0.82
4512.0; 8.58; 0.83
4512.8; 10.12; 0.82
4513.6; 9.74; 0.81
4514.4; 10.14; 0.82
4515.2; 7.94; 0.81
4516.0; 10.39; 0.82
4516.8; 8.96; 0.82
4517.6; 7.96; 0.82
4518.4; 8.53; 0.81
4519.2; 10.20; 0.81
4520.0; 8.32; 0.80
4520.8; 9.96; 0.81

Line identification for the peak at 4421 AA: C IV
